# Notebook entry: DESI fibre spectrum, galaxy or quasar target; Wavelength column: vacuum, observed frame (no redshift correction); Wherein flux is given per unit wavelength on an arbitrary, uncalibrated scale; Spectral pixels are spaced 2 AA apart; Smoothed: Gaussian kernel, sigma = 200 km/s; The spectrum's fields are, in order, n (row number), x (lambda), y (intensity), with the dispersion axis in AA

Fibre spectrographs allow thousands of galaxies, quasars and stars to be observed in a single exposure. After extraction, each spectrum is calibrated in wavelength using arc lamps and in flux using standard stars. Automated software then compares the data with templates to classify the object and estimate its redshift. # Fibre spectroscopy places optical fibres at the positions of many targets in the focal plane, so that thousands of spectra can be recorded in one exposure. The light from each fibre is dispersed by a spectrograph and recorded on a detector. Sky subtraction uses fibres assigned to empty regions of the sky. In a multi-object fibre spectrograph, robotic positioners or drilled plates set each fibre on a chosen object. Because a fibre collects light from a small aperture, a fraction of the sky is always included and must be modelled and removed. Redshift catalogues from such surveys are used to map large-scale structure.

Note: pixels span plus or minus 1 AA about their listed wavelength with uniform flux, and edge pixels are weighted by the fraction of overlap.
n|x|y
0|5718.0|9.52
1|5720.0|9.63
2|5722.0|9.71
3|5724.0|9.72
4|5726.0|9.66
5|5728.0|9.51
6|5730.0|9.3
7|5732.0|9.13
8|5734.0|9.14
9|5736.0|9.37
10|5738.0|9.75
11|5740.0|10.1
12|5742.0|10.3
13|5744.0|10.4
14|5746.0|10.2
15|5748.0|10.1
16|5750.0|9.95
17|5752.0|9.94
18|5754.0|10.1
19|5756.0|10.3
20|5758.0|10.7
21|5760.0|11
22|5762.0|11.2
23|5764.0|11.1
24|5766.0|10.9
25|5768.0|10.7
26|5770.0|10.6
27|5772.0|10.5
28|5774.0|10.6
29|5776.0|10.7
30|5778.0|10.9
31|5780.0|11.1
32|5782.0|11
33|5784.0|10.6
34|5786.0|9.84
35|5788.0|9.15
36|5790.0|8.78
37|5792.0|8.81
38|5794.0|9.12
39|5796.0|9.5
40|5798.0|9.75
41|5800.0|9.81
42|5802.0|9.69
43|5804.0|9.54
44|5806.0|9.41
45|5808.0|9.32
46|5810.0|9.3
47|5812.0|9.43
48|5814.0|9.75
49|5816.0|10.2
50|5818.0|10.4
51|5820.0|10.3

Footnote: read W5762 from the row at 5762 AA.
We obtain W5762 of 11.2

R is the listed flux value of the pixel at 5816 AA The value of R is 10.2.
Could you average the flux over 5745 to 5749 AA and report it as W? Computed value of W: 10.1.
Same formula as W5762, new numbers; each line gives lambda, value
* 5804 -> 9.54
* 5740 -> 10.1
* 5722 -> 9.71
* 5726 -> 9.66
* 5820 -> 10.3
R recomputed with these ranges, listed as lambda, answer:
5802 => 9.69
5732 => 9.13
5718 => 9.52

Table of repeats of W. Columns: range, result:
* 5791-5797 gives 9.14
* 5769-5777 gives 10.6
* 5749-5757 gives 10.1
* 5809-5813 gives 9.37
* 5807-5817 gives 9.6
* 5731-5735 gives 9.14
